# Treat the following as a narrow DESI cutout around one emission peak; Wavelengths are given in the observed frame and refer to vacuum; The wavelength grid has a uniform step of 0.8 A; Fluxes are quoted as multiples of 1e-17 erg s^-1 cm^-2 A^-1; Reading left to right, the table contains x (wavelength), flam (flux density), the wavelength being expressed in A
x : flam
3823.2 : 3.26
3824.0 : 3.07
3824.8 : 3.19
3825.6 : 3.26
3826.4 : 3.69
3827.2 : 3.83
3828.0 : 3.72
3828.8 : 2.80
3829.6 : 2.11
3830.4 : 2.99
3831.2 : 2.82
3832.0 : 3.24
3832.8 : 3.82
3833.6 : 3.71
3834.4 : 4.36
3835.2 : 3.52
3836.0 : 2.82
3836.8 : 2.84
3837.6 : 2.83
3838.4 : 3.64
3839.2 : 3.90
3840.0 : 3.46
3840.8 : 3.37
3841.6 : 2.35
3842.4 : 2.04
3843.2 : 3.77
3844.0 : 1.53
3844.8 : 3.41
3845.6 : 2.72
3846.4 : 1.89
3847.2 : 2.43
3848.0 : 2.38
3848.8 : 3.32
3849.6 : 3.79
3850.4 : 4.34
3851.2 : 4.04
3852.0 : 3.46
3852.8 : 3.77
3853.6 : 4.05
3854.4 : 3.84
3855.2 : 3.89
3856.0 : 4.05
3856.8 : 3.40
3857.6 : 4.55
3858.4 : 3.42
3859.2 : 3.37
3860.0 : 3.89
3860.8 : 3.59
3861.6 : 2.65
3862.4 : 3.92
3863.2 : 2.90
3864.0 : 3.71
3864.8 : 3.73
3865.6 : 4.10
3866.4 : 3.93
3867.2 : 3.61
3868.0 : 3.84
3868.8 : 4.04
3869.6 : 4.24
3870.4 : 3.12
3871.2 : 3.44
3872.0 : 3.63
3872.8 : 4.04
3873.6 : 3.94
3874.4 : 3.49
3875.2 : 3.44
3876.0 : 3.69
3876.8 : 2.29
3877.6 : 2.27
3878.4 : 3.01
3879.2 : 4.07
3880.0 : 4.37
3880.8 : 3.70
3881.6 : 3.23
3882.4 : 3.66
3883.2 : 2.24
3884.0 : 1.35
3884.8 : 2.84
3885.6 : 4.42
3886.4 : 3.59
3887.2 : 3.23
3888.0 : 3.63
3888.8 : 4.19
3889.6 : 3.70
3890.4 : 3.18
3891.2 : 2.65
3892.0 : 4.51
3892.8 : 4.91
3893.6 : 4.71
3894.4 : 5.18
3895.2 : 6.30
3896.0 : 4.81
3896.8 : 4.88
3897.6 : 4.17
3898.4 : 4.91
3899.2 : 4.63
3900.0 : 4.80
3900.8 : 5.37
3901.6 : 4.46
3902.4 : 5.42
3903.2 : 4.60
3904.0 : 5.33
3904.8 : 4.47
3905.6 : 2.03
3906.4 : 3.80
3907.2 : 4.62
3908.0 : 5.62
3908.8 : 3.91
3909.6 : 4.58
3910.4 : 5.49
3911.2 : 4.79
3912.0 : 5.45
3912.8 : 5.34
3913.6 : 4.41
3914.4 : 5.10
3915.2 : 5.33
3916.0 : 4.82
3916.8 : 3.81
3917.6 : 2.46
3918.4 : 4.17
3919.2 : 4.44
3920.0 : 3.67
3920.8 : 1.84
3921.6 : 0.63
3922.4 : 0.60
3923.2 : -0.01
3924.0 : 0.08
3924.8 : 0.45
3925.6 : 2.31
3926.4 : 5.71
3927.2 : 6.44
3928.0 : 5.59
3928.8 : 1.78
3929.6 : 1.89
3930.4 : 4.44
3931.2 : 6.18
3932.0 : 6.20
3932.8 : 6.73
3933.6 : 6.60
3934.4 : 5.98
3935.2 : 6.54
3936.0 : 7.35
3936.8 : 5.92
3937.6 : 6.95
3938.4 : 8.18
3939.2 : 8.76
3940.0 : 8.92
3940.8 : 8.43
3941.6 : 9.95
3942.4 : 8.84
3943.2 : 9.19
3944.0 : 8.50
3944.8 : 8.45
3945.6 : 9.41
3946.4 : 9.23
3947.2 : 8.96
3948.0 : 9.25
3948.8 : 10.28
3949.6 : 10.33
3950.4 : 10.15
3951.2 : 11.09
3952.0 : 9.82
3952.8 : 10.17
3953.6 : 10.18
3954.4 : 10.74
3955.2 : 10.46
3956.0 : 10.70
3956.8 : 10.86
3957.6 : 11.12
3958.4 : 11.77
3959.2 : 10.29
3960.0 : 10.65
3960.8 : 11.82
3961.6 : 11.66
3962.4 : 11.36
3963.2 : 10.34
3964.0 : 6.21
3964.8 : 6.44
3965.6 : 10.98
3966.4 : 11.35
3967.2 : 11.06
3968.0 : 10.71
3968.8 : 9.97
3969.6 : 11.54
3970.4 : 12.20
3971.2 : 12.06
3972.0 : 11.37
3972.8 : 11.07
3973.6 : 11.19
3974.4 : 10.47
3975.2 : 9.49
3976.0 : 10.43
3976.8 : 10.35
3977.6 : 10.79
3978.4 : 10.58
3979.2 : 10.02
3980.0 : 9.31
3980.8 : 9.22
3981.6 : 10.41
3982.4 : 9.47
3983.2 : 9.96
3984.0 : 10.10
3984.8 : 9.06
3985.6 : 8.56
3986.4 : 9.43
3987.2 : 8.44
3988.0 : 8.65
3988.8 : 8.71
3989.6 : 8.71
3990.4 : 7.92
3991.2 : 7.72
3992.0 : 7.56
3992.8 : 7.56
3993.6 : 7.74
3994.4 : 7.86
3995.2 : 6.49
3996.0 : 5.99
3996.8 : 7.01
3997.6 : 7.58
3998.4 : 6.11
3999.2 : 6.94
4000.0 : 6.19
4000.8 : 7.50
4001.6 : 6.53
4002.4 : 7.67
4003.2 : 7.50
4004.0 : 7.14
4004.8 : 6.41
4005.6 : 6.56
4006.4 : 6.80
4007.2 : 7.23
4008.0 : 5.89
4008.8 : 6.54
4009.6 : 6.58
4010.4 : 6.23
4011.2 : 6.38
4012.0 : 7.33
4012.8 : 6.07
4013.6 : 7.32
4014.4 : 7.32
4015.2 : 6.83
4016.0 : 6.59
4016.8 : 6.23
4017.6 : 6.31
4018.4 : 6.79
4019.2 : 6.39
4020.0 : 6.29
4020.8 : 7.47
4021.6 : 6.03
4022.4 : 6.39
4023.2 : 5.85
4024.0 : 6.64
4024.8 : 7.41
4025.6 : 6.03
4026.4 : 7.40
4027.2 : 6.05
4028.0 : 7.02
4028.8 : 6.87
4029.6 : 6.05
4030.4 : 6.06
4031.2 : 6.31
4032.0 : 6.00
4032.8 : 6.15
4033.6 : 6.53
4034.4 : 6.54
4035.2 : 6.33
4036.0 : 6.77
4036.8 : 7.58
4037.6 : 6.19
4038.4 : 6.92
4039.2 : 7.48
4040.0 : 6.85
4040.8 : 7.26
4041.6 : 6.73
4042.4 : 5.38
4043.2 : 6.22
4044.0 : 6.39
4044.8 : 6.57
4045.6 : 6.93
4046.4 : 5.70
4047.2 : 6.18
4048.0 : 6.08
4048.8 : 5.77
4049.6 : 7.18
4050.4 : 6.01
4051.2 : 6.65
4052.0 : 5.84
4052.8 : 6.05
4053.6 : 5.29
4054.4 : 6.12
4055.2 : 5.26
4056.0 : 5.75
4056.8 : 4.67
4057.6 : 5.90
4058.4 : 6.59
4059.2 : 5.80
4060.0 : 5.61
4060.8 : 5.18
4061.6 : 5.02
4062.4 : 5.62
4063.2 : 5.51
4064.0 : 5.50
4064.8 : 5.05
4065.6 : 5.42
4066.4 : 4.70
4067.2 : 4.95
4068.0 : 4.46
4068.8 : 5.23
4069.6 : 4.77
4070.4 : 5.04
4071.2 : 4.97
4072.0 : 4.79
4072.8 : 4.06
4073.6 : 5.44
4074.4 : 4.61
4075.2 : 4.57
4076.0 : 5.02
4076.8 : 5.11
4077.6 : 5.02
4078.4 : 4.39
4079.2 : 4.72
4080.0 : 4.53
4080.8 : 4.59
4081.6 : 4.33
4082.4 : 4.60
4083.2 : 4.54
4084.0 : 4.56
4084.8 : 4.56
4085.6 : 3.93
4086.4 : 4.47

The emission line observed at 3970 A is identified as Lyman alpha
